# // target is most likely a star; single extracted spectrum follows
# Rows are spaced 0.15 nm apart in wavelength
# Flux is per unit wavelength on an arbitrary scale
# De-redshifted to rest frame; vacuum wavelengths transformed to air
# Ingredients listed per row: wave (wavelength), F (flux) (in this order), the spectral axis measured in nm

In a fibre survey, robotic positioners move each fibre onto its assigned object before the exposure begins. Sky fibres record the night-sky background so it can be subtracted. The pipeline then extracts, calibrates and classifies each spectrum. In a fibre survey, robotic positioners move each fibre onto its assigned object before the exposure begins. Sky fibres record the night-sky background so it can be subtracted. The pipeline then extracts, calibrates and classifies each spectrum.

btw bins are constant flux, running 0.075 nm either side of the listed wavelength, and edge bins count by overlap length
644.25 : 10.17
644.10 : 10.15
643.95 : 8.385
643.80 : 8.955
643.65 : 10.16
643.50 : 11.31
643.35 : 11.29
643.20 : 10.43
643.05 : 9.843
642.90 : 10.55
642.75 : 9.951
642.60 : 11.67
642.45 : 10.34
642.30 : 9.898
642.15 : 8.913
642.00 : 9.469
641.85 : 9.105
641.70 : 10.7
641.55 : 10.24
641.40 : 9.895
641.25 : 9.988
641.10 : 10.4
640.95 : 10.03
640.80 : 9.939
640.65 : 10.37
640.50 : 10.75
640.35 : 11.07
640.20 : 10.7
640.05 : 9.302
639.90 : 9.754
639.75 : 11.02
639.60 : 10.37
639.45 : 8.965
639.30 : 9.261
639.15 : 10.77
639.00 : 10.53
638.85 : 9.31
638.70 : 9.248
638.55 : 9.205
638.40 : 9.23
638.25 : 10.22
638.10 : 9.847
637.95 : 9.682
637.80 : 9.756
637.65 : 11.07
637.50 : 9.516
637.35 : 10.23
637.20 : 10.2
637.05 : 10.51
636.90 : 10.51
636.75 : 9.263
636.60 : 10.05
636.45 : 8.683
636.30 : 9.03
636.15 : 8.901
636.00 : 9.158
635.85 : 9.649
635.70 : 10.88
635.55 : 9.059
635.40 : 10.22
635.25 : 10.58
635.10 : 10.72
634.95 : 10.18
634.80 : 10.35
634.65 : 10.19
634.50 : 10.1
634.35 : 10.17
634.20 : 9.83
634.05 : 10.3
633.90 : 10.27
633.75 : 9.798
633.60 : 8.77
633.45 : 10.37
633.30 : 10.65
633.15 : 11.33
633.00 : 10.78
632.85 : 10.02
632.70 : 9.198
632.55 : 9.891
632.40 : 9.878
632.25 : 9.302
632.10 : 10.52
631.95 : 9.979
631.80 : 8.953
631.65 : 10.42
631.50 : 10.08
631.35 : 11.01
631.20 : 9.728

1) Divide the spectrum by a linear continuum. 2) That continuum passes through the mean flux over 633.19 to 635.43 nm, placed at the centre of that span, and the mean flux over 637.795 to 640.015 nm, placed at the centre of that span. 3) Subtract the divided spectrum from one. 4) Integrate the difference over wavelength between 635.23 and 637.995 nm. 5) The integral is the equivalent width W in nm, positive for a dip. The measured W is 0.05 nm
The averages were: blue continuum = 10.2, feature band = 9.83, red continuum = 9.8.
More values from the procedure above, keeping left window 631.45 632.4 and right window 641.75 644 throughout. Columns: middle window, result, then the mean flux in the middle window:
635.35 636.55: 0.059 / 9.44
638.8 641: -0.034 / 10.2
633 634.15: -0.040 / 10.2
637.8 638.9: 0.046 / 9.55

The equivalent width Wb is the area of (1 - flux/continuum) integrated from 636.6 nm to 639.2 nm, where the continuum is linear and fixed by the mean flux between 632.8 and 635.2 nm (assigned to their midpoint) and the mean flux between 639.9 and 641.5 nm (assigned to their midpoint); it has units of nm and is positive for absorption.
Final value 0.07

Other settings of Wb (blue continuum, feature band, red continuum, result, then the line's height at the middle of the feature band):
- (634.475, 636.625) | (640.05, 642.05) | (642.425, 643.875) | 0.020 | 10.3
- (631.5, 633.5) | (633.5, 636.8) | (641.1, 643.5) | 0.094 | 10.1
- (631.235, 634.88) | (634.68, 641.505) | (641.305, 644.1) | 0.073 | 10.1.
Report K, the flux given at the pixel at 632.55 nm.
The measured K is 9.891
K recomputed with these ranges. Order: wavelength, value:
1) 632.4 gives 9.878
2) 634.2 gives 9.83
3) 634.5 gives 10.1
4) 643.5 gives 11.31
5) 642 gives 9.469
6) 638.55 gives 9.205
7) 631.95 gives 9.979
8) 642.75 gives 9.951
